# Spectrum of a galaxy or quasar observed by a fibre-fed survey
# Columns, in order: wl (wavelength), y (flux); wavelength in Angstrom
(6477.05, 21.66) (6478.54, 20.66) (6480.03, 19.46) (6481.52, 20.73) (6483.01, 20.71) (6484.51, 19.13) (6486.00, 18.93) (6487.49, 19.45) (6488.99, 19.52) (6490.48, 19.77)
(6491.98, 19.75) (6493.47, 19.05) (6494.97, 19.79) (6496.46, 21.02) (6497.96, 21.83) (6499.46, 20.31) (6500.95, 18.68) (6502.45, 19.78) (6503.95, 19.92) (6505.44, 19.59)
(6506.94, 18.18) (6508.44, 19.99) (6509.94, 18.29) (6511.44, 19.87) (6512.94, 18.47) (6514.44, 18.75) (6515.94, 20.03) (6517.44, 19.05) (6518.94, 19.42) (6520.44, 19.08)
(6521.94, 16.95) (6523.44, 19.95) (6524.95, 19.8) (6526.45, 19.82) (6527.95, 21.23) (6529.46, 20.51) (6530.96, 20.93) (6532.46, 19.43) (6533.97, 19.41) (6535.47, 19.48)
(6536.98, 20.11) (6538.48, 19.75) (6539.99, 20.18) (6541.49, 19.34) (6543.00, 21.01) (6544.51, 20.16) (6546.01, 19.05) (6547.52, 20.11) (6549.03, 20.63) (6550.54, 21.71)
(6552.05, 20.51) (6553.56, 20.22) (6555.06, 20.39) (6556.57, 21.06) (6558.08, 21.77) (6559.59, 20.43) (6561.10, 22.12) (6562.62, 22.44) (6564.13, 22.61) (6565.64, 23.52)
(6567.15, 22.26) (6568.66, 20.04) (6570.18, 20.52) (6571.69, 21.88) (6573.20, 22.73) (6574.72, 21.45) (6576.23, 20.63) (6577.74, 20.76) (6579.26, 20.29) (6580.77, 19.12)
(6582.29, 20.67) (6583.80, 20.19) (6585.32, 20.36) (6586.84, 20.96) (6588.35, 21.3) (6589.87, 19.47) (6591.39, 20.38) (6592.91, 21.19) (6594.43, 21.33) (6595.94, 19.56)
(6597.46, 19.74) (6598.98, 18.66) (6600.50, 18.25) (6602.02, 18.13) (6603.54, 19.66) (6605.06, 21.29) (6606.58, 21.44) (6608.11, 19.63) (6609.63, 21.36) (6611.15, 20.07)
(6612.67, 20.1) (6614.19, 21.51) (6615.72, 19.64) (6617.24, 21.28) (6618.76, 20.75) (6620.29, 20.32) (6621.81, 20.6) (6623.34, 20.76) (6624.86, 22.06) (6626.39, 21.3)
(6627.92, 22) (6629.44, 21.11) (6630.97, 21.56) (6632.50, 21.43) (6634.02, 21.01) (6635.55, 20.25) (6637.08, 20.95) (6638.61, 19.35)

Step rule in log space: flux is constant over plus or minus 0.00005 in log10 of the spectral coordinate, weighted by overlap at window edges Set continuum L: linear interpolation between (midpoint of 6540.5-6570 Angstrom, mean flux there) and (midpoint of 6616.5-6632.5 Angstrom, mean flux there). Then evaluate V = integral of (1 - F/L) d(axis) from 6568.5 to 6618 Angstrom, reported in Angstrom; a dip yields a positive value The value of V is 1.60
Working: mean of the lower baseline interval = 21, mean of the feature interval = 20.4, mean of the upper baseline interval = 21.2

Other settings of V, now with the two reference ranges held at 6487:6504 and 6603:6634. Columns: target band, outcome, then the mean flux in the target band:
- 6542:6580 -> -1.3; 21.1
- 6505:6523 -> 1.0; 19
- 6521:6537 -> 0.3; 19.8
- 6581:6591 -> 0.1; 20.4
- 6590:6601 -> 0.4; 19.9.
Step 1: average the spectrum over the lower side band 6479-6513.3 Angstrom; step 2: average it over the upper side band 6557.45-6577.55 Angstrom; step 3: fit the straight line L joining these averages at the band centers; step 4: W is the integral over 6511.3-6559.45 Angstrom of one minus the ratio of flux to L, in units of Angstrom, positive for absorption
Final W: 2.0 Angstrom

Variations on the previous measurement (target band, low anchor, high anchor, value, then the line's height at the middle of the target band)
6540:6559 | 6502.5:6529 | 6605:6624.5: -0.7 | 19.8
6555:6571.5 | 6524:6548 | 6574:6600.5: -1.2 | 20.2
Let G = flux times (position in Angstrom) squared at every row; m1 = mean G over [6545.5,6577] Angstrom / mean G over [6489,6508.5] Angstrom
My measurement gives 1.1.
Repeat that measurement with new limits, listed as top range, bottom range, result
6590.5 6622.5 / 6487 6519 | 1.07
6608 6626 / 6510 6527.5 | 1.11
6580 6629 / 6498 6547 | 1.07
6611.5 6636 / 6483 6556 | 1.10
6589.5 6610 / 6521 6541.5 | 1.03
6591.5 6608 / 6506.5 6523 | 1.08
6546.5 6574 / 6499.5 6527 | 1.13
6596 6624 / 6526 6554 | 1.02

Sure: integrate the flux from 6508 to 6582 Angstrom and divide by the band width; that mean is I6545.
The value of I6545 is 20.4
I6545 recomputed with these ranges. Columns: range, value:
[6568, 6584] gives 20.8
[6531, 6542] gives 19.8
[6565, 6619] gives 20.6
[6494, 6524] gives 19.4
